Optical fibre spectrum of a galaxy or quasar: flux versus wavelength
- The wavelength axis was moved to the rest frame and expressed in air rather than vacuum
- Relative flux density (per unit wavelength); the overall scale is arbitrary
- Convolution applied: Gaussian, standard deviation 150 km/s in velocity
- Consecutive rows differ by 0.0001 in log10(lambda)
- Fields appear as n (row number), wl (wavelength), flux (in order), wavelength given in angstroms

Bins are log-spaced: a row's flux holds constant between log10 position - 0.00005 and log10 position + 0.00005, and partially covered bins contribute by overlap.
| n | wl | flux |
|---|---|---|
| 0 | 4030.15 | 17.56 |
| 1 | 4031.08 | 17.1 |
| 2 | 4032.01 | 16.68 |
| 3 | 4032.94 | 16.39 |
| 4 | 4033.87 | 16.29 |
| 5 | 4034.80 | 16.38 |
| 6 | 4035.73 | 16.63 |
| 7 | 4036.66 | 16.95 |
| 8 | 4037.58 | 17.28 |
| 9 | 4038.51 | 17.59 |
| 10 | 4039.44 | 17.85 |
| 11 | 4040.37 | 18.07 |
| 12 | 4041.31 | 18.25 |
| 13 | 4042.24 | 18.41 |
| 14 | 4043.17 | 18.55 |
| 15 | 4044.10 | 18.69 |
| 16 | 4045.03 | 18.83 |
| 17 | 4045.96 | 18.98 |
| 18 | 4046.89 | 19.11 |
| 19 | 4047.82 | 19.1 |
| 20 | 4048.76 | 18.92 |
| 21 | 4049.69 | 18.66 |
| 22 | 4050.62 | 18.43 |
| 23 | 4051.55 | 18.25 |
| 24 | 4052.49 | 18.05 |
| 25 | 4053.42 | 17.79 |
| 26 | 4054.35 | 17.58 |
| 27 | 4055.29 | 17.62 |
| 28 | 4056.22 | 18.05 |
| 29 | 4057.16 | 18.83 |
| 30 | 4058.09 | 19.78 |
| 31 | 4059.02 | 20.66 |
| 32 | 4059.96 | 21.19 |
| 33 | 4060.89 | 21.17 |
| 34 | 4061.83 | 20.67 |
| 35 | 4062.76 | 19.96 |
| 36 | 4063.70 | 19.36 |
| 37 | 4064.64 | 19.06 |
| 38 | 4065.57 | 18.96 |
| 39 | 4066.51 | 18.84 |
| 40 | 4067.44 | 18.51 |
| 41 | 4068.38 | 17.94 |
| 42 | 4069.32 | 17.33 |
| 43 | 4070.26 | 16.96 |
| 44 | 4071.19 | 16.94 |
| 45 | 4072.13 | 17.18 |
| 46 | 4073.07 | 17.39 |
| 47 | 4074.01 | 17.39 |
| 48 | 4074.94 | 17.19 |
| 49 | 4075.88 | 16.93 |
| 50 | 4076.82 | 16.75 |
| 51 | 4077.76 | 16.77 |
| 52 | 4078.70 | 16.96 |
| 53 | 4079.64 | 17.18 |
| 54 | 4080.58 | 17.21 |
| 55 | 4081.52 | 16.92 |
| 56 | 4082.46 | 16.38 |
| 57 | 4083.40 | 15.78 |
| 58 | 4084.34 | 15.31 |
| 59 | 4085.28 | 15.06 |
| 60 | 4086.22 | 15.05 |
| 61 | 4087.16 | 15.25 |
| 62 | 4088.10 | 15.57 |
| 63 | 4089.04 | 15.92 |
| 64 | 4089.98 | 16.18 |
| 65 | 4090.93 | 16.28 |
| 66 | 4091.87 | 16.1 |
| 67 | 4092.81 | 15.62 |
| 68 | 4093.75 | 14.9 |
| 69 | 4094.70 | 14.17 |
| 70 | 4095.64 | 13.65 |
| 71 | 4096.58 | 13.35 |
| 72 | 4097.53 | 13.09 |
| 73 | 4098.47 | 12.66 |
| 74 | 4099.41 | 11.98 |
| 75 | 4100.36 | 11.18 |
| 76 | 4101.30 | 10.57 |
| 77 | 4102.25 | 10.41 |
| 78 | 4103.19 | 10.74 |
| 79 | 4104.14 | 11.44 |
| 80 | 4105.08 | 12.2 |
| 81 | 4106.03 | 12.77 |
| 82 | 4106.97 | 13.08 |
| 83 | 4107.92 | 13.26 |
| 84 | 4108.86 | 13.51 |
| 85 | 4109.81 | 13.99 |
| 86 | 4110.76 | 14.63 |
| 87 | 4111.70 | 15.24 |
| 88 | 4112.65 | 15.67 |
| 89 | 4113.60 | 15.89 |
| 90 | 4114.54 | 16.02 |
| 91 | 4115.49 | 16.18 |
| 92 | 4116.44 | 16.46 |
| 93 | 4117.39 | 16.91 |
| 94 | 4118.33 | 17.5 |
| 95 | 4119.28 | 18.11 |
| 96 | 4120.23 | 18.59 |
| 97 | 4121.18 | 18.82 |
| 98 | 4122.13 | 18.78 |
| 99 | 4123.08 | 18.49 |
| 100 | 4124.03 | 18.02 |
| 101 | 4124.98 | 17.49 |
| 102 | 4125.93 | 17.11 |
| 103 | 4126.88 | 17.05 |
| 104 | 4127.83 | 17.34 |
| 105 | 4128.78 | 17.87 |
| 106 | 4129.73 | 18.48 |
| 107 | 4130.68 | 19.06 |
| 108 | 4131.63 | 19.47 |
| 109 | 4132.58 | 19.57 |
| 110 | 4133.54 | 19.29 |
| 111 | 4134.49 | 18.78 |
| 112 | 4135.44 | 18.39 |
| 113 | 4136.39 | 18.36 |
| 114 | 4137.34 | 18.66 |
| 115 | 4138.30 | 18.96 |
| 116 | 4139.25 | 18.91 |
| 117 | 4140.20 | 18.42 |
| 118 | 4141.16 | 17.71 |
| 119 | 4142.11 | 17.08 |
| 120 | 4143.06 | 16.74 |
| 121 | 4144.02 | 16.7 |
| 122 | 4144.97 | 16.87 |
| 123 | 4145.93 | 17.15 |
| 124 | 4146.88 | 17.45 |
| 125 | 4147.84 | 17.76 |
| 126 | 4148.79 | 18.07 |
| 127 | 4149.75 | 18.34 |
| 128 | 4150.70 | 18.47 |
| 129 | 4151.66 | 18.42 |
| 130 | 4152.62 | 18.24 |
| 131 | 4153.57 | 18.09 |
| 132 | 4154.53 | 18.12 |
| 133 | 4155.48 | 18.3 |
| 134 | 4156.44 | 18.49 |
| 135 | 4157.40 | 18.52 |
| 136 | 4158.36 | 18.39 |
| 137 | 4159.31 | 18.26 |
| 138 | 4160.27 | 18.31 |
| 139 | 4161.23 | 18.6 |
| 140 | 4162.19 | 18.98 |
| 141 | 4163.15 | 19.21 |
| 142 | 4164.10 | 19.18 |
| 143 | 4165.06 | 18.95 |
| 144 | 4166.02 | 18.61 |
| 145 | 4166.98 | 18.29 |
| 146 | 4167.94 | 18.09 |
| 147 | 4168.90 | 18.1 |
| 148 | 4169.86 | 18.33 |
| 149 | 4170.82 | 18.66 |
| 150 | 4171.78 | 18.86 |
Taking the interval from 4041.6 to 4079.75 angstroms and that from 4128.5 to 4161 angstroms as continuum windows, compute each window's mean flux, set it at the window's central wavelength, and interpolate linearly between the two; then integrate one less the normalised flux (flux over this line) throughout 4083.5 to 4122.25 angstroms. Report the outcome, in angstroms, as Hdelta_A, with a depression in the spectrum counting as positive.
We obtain 7.8 angstroms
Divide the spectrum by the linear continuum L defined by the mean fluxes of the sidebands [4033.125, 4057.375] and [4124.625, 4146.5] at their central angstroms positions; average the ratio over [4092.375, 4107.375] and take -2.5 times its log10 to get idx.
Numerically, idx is 0.39 mag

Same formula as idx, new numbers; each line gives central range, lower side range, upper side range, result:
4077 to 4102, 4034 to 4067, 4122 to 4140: 0.23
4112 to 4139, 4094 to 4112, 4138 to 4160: -0.17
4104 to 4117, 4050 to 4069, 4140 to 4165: 0.27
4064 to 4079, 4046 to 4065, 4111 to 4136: 0.07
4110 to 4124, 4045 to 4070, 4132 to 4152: 0.09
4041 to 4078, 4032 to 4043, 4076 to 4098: -0.12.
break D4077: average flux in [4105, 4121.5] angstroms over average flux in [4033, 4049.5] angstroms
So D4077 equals 0.87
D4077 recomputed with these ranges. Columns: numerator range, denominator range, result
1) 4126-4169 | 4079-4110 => 1.29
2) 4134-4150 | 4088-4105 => 1.33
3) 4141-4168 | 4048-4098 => 1.05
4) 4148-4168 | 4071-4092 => 1.13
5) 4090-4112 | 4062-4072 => 0.72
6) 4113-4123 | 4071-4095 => 1.07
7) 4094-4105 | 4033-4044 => 0.70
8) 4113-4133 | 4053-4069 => 0.93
